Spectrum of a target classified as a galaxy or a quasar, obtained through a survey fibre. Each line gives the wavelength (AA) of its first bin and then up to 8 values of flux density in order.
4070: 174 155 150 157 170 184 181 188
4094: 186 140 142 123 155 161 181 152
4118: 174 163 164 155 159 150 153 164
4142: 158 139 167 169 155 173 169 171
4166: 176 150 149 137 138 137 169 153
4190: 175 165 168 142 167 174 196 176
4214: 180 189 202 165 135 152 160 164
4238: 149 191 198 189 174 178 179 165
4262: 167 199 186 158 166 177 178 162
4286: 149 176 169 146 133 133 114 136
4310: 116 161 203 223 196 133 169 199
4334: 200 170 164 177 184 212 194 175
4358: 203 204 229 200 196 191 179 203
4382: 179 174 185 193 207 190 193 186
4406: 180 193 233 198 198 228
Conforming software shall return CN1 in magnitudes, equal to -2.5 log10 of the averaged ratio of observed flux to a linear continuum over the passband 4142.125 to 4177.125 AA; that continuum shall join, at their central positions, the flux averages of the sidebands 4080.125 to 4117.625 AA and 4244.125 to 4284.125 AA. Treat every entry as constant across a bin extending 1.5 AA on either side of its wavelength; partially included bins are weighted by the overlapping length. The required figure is 0.06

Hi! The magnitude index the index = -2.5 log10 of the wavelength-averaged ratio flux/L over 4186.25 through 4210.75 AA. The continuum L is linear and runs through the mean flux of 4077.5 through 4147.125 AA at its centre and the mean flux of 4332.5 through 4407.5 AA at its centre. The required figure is 0.02 mag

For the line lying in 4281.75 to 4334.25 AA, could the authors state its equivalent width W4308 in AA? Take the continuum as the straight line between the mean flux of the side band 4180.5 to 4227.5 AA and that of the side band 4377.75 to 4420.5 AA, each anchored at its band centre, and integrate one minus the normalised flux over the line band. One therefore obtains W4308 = 6.17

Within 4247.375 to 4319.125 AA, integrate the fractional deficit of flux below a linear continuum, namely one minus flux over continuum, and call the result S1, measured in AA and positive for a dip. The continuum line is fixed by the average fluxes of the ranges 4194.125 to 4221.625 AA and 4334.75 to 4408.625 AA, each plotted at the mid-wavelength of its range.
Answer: 7.55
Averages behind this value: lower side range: 177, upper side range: 190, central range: 164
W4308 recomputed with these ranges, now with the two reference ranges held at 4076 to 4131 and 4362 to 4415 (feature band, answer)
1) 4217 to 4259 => 1.32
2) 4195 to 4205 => 0.74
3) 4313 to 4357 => 0.90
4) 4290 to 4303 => 2.77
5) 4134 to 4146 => 0.93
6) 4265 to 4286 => 1.22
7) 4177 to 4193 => 1.50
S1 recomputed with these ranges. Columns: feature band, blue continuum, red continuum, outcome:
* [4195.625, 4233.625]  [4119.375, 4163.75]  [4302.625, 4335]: -1.4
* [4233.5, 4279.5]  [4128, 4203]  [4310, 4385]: -0.9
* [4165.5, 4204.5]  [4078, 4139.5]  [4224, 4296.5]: 2.3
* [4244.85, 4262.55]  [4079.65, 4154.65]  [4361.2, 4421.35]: 0.2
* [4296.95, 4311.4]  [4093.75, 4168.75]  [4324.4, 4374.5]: 4.5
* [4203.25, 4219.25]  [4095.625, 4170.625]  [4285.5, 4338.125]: -2.3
